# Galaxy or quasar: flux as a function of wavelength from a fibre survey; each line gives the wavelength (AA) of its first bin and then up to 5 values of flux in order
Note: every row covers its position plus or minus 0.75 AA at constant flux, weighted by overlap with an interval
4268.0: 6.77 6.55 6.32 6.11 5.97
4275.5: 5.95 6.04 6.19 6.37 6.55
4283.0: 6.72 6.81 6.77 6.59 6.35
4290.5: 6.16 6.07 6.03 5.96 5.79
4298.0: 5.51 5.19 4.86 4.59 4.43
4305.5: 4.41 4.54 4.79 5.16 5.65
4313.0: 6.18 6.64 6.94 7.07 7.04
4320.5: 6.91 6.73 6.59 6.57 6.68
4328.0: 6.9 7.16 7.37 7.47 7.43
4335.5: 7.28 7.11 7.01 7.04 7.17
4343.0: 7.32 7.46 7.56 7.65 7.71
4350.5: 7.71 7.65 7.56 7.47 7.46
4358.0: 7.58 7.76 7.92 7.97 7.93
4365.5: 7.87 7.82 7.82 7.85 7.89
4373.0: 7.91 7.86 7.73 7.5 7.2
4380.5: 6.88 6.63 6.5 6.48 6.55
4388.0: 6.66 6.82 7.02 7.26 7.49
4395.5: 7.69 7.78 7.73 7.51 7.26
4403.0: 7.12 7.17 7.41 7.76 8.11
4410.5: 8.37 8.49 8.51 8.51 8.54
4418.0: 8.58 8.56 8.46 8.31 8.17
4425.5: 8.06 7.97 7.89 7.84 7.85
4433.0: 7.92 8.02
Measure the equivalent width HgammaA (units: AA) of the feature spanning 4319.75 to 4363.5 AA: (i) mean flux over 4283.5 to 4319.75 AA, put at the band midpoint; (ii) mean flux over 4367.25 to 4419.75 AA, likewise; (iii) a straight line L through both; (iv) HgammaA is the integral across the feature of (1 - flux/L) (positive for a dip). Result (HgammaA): -4.9 AA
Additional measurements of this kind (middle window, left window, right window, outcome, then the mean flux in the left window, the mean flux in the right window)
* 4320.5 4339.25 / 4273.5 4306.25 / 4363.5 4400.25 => -1.42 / 5.88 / 7.37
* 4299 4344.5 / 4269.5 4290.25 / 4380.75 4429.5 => 3.00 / 6.37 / 7.66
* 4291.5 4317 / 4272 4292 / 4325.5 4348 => 4.71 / 6.34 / 7.23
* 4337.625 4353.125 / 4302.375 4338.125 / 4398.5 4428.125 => -1.41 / 6.36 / 8.04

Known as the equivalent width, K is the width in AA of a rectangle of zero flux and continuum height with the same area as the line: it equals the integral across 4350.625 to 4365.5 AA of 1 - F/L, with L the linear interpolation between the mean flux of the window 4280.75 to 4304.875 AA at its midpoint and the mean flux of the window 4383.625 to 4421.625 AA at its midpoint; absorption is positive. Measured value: -1.7 AA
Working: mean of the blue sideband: 5.89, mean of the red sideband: 7.65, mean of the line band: 7.71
